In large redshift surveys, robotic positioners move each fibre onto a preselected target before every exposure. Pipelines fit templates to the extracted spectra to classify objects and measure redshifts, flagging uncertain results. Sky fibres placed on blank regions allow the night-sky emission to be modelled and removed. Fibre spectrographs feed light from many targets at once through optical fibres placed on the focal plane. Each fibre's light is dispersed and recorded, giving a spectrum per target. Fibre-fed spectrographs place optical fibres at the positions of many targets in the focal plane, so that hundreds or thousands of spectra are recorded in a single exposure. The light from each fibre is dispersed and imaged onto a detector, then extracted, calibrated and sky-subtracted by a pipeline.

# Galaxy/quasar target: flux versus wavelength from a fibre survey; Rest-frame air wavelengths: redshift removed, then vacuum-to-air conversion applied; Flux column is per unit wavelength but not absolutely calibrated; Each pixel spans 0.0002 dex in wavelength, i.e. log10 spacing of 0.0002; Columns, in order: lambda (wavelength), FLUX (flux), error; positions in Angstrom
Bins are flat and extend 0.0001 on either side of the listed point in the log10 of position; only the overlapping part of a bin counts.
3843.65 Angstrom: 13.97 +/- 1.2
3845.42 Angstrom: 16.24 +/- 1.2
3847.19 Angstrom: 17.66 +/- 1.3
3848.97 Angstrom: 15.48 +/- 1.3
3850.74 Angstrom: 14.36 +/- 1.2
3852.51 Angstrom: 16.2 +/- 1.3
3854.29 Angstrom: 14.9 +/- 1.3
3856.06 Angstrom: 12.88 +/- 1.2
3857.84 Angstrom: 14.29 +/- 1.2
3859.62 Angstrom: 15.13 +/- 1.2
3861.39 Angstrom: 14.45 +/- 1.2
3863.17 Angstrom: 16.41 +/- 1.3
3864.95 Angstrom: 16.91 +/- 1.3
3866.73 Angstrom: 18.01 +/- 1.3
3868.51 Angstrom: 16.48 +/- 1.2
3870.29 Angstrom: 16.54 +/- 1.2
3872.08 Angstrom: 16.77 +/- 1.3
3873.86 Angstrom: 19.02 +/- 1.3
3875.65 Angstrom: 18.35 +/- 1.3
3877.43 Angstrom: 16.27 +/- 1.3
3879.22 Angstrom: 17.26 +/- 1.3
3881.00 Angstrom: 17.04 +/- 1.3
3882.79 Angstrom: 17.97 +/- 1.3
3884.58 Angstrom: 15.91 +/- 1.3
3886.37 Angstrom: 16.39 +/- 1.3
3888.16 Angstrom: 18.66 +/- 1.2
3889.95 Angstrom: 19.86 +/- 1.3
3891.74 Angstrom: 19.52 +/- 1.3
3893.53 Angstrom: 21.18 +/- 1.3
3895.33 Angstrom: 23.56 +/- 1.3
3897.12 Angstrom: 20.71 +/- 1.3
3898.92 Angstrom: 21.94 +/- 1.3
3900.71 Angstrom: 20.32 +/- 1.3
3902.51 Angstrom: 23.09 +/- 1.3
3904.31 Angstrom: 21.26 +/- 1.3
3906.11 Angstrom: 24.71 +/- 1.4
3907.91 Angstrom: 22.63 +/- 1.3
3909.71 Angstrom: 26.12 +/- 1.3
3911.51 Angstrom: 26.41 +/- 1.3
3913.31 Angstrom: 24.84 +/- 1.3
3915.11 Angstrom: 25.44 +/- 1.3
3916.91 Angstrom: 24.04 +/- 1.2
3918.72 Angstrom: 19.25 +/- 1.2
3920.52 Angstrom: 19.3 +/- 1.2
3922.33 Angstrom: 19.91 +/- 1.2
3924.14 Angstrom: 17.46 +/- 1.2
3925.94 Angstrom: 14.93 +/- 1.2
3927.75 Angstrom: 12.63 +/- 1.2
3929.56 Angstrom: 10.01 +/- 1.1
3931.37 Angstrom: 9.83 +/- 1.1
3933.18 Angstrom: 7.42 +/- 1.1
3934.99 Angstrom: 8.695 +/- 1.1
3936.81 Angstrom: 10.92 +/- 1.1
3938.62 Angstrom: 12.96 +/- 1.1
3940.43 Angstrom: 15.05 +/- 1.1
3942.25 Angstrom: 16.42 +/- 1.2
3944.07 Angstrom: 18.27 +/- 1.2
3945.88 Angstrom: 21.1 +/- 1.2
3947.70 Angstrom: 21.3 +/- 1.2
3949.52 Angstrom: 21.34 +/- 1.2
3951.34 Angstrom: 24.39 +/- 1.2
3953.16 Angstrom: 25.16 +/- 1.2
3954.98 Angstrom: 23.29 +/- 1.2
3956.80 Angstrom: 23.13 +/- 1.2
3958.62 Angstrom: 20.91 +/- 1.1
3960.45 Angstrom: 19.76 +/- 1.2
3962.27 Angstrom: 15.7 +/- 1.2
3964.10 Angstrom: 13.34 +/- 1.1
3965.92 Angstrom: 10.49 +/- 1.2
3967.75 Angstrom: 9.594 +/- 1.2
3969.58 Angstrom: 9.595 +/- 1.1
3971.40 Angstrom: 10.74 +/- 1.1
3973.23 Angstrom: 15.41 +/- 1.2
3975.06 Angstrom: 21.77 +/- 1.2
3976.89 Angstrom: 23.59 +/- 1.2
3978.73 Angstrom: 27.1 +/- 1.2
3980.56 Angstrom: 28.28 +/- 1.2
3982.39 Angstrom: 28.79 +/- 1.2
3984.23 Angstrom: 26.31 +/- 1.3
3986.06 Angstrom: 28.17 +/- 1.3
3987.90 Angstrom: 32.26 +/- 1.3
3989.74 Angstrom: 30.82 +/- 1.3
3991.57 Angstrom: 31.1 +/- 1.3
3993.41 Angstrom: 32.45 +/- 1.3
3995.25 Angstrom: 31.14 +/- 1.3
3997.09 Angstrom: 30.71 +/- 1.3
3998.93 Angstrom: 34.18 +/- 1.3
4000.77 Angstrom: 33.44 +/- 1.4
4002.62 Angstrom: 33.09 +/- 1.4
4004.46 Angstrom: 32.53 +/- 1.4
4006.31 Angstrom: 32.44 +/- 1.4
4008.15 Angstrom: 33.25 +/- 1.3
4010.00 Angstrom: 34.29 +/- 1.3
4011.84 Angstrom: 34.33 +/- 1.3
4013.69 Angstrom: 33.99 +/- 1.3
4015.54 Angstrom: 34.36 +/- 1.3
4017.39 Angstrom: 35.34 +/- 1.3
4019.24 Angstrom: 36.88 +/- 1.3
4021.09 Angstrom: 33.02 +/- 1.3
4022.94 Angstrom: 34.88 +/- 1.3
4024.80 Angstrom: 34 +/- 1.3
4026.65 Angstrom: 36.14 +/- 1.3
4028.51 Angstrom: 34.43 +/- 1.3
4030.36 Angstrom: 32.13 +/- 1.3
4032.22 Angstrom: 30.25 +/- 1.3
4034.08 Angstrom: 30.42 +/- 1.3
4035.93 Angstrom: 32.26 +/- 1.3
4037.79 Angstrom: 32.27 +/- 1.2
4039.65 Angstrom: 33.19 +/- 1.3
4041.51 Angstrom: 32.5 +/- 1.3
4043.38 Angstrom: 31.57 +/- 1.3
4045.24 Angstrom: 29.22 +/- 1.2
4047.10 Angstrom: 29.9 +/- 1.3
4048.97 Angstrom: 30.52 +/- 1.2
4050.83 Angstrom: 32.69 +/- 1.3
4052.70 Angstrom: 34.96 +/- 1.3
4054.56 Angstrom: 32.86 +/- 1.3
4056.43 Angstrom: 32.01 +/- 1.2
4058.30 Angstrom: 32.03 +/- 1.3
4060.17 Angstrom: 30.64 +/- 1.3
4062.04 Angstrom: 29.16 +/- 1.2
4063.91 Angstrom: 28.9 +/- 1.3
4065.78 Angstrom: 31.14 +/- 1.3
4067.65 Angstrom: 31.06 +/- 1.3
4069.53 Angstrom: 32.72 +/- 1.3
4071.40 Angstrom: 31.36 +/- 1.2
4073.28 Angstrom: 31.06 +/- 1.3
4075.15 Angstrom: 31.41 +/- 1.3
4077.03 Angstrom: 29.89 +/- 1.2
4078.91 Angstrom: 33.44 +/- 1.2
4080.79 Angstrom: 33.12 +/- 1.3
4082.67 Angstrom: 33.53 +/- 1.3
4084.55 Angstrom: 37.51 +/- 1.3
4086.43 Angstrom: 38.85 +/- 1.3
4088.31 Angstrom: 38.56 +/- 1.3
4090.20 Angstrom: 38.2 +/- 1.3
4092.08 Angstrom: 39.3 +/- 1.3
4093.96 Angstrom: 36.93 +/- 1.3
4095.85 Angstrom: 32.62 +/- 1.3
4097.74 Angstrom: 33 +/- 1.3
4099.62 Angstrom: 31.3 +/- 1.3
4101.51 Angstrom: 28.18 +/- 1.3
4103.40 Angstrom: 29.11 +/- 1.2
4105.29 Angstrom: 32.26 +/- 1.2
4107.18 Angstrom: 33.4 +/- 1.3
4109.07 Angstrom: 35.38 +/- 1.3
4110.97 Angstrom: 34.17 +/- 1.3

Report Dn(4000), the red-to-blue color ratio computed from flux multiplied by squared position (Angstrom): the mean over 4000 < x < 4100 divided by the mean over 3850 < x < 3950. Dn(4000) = 2.00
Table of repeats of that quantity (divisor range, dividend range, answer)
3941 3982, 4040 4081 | 1.72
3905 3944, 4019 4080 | 1.94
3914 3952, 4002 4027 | 2.13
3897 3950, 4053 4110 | 1.93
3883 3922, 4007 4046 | 1.64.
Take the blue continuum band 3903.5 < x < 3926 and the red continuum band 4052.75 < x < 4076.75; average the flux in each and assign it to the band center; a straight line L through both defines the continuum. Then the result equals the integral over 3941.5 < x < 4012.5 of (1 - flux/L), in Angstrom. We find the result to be 4.4 Angstrom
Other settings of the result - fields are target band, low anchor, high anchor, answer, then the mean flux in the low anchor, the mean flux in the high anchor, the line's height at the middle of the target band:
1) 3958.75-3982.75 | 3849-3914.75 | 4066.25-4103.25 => 7.1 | 18.8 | 33.7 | 25.3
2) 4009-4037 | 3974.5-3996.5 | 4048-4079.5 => -3.5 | 28.6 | 31.5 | 30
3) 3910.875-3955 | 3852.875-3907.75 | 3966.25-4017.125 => 9.4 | 18.2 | 27.8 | 22.8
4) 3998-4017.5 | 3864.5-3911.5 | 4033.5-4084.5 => -3.9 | 19.6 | 31.7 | 28.1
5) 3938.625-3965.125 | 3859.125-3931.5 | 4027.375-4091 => 4.5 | 19.1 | 32.5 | 23.7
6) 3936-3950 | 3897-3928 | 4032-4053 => 4.0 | 21.6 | 31.6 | 23.9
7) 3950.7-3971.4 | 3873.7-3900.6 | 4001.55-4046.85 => 7.1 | 19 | 33.1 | 26.6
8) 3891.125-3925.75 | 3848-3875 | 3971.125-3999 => -3.3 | 15.9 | 27.2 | 20.2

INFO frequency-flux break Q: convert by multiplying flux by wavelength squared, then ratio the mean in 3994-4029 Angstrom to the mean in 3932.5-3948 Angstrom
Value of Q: 2.4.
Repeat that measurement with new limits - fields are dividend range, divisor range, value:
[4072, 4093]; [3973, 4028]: 1.16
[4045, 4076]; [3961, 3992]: 1.54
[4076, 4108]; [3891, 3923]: 1.66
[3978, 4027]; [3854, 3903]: 1.93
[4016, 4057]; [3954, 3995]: 1.53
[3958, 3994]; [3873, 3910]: 1.14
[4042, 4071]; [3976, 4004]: 1.07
